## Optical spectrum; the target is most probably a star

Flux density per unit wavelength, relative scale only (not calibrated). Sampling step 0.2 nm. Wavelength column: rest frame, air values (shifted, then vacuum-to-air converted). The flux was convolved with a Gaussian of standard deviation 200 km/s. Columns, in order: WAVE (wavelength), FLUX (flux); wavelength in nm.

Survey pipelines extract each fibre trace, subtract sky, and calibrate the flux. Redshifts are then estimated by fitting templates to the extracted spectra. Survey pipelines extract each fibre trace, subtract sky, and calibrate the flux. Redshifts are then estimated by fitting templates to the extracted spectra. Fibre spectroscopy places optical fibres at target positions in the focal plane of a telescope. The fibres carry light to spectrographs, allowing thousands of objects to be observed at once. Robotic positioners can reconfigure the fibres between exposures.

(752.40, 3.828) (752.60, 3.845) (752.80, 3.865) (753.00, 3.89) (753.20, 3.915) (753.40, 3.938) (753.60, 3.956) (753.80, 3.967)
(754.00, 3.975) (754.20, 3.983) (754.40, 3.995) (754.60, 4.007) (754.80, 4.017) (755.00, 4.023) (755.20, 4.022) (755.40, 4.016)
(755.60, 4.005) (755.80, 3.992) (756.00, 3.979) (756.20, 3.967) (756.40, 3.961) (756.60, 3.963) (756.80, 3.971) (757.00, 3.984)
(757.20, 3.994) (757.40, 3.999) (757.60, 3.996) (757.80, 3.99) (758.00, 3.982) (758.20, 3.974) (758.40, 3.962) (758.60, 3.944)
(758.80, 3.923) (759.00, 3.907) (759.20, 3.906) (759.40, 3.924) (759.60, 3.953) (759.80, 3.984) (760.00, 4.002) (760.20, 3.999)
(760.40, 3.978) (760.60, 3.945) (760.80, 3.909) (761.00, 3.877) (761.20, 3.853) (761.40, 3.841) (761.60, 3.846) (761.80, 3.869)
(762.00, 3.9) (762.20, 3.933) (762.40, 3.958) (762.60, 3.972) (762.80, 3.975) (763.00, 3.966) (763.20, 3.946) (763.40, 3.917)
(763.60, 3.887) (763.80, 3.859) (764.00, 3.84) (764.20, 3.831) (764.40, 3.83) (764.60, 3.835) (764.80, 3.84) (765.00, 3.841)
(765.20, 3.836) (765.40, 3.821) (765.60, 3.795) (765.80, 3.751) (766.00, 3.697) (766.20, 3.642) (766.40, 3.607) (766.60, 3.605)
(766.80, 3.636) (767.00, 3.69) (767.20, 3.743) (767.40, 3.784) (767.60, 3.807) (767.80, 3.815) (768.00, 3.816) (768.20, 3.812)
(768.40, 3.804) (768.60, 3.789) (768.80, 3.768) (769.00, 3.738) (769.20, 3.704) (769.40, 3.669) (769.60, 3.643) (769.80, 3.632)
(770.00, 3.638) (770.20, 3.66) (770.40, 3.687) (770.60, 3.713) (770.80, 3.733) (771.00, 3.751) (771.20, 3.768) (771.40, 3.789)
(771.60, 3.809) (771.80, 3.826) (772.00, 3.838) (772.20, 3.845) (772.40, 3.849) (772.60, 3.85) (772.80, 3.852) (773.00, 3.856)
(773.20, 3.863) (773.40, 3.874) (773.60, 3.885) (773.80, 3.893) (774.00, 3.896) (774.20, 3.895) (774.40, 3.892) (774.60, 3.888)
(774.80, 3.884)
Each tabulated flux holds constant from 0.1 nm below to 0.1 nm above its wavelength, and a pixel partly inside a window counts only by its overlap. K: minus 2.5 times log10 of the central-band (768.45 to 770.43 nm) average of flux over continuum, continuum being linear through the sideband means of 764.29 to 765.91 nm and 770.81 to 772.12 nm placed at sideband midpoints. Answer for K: 0.03 mag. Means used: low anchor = 3.82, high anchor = 3.79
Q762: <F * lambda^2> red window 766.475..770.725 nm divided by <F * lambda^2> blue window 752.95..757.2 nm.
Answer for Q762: 1.0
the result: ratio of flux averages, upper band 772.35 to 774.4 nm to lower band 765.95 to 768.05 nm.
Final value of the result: 1.04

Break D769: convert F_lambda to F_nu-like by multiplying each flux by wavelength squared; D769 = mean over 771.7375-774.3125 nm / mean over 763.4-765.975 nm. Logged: 1.03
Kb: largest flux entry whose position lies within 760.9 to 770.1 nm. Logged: 3.975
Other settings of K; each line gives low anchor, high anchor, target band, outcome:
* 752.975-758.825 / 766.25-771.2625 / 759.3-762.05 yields -0.01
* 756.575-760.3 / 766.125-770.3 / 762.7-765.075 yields -0.02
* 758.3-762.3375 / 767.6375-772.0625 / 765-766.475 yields 0.02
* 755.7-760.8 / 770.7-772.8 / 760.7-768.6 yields 0.02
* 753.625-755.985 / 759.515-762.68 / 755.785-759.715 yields 0.00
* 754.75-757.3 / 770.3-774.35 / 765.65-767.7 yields 0.05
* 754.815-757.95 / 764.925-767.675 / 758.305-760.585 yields -0.01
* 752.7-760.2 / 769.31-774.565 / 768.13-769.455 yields 0.02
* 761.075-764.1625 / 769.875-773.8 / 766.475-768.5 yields 0.03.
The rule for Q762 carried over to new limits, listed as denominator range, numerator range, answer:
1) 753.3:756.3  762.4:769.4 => 0.98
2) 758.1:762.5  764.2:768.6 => 0.97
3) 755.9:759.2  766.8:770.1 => 0.97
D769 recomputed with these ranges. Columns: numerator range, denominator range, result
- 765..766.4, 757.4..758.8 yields 0.96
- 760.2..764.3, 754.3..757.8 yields 0.99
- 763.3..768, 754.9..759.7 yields 0.97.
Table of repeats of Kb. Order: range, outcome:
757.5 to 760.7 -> 4.002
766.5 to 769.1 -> 3.816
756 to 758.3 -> 3.999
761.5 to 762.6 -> 3.972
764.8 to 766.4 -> 3.841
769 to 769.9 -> 3.738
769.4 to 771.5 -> 3.789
